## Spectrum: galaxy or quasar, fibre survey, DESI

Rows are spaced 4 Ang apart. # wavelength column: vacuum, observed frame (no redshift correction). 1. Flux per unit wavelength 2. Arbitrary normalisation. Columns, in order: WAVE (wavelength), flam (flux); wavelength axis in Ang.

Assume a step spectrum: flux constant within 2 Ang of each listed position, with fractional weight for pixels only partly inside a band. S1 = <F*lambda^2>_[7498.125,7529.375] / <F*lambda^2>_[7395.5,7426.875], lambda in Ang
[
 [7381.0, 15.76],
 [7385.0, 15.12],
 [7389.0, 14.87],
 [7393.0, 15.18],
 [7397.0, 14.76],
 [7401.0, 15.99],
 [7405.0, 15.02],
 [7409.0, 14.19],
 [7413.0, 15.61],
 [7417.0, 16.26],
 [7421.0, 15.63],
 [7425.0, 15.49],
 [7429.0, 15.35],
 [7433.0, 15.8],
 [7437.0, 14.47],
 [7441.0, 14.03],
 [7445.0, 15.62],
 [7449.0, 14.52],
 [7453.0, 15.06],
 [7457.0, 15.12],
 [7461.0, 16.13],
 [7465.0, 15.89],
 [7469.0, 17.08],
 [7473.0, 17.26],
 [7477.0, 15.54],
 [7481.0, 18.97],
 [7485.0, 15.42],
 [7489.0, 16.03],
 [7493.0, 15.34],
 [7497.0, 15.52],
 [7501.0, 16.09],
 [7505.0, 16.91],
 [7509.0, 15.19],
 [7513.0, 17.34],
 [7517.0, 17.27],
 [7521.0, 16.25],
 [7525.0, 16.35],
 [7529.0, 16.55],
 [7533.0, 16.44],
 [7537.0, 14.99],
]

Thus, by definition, 1.1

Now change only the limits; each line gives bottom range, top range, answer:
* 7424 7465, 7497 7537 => 1.10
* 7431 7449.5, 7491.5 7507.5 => 1.09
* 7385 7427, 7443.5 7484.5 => 1.07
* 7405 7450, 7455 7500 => 1.08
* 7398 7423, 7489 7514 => 1.06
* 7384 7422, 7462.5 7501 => 1.09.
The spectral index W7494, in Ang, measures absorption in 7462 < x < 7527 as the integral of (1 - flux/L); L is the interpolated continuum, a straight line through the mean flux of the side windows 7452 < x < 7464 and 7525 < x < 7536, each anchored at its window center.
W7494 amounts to -2.0 Ang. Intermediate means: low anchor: 15.5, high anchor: 16.3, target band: 16.4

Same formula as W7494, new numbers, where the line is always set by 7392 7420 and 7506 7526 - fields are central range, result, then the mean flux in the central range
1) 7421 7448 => 0.8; 15.1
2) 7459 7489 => -1.0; 16.6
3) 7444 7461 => 0.7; 15.2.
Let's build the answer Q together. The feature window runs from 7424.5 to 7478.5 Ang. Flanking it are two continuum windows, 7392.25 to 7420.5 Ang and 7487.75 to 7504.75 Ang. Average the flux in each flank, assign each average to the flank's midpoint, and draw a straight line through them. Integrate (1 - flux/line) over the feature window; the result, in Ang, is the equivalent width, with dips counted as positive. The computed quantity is 0.2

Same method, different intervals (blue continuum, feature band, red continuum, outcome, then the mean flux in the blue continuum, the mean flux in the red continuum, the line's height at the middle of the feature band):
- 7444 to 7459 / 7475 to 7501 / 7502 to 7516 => -0.3 Ang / 15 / 16.5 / 16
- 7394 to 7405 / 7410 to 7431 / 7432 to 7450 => -0.7 Ang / 15.3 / 14.9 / 15.1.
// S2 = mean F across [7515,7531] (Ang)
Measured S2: 16.6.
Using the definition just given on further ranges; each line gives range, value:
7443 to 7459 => 15.1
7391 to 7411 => 15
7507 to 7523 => 16.5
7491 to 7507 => 16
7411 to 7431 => 15.7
